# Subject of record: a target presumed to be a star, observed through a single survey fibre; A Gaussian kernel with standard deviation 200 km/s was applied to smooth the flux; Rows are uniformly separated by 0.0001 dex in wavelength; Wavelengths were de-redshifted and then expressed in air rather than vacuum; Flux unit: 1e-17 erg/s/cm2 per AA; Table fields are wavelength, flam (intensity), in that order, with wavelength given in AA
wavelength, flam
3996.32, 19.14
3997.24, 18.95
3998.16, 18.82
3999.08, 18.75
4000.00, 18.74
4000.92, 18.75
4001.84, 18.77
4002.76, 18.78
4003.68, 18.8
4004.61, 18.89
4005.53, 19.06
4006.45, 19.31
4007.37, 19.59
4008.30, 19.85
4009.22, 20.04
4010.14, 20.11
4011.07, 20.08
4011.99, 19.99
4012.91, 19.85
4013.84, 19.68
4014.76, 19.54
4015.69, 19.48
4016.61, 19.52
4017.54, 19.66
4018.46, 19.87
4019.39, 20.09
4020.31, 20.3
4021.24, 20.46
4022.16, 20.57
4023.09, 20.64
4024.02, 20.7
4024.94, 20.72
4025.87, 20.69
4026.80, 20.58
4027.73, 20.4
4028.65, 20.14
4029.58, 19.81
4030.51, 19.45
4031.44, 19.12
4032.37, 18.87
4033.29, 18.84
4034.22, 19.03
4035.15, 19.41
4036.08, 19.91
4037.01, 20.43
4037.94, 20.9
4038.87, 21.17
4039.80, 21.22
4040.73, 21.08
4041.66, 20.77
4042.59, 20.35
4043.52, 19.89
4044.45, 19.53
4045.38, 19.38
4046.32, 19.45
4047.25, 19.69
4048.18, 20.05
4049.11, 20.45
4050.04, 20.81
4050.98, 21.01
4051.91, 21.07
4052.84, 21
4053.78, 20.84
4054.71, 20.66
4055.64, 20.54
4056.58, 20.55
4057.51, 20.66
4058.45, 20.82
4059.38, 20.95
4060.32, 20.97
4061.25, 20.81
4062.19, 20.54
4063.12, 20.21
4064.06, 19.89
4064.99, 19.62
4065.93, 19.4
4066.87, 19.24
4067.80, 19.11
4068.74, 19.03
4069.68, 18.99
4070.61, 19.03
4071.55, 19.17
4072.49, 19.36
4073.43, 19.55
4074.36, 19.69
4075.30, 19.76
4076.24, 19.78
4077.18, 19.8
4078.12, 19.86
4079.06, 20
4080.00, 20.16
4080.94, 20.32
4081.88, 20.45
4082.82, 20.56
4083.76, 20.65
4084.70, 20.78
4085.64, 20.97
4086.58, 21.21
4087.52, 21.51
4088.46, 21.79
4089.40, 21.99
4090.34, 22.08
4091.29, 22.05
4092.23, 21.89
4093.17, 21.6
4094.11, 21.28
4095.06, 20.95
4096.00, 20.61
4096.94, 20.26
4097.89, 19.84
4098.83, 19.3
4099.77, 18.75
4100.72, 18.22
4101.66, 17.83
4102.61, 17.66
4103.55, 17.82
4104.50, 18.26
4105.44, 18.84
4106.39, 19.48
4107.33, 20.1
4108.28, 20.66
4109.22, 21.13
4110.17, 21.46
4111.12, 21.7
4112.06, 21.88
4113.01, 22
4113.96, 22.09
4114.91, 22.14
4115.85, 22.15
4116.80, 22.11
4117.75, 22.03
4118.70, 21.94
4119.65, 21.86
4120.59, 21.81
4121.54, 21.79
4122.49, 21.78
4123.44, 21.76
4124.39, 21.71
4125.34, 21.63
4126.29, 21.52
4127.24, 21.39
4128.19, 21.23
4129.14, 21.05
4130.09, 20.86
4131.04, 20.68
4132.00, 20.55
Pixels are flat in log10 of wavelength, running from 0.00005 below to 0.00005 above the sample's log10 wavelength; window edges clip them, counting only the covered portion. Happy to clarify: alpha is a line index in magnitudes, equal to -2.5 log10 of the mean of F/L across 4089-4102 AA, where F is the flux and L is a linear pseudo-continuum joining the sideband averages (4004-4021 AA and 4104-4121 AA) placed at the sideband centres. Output 0.02 mag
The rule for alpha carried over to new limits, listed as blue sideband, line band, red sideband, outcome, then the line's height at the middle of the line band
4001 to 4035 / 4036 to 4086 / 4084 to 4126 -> 0.01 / 20.3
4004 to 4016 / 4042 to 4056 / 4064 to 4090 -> -0.02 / 19.9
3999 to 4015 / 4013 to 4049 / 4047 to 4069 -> -0.01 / 19.8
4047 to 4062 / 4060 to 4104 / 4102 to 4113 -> 0.01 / 20.3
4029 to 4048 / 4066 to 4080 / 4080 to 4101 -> 0.06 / 20.5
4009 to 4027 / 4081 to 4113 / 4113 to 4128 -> 0.05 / 21.4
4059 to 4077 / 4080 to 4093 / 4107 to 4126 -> -0.04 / 20.5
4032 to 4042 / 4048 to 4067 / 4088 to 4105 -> -0.02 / 20.1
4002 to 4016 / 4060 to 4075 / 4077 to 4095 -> 0.05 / 20.7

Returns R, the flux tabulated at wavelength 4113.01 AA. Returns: 22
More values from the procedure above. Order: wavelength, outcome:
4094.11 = 21.28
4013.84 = 19.68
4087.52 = 21.51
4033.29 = 18.84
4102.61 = 17.66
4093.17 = 21.6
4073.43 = 19.55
